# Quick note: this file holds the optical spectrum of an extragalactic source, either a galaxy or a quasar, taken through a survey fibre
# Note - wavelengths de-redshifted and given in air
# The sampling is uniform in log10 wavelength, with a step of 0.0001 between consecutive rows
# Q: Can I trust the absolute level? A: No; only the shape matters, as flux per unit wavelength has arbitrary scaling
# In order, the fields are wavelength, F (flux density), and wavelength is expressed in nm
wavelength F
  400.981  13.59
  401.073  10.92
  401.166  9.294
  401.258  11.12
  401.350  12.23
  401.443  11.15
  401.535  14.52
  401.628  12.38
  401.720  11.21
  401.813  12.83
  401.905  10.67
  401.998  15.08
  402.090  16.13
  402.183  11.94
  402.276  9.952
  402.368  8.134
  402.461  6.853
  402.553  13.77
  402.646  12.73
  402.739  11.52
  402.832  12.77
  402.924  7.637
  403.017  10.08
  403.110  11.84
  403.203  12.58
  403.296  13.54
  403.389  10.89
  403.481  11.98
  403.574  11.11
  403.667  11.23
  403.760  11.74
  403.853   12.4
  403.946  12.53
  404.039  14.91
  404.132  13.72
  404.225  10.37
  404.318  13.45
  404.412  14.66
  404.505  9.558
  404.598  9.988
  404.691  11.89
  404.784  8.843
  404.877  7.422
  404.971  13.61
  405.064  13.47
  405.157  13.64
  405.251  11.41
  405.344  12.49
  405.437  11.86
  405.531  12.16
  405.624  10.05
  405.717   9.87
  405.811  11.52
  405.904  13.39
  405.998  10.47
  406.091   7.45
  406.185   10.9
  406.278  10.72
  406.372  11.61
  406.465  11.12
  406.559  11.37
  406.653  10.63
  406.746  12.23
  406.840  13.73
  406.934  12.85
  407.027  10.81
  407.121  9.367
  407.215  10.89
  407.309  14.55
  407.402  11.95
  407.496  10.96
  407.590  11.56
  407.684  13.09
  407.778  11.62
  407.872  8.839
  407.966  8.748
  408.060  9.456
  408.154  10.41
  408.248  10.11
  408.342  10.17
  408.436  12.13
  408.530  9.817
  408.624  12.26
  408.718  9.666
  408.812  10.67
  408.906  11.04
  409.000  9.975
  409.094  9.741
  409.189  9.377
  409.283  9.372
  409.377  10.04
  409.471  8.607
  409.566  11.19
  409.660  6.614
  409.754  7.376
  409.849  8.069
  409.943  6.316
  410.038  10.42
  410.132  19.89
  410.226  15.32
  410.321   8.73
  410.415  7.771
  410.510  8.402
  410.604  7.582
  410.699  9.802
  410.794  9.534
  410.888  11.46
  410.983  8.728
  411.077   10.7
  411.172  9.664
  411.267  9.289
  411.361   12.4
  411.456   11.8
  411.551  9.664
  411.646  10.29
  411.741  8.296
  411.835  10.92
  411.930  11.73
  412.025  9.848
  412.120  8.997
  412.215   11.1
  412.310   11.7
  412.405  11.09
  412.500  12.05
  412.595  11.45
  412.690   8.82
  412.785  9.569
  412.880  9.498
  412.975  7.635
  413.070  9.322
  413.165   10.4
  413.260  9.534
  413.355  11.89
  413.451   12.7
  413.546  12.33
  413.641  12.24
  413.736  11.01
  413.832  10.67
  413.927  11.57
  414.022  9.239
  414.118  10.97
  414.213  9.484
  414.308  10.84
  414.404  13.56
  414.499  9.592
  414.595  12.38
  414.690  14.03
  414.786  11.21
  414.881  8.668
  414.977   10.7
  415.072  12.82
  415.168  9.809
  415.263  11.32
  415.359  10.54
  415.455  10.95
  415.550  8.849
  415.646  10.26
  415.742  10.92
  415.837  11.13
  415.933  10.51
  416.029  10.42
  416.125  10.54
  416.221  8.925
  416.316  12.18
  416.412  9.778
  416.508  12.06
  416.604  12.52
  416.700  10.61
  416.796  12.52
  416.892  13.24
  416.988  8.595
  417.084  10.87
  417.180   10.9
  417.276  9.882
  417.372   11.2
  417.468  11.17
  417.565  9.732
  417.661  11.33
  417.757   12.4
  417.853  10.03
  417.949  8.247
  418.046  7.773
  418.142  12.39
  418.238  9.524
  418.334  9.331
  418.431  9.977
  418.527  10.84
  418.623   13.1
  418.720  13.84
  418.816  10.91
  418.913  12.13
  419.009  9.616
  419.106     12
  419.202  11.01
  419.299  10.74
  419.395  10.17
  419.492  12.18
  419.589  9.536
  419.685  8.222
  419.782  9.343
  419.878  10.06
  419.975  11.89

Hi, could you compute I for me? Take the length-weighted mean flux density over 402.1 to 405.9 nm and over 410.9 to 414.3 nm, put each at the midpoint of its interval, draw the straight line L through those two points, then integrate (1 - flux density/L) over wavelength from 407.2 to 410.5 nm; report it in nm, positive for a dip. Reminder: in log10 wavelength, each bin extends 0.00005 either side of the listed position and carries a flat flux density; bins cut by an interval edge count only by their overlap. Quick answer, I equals 0.15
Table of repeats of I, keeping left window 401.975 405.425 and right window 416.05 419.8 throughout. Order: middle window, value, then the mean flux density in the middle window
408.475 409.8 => 0.194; 9.72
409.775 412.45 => 0.221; 10.3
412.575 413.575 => 0.080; 10.2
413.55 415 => -0.014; 11.1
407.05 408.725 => 0.084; 10.9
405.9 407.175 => 0.049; 11.1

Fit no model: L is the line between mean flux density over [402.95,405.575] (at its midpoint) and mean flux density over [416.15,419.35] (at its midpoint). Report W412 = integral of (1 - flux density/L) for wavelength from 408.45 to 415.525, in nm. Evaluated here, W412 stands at 0.540 nm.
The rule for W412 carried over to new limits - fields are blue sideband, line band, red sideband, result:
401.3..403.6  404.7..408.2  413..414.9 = 0.09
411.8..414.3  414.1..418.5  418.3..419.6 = 0.06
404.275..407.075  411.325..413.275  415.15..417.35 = 0.13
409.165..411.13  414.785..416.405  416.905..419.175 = -0.02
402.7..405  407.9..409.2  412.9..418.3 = 0.12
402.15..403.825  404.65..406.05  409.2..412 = -0.09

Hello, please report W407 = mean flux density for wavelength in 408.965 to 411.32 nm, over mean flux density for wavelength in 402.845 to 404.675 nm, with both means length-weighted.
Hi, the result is 0.83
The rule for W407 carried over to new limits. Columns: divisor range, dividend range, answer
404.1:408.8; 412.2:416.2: 0.96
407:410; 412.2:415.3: 1.07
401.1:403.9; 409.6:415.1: 0.90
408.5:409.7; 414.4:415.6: 1.11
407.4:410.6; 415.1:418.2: 1.04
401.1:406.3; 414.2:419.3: 0.94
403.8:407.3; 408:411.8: 0.87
